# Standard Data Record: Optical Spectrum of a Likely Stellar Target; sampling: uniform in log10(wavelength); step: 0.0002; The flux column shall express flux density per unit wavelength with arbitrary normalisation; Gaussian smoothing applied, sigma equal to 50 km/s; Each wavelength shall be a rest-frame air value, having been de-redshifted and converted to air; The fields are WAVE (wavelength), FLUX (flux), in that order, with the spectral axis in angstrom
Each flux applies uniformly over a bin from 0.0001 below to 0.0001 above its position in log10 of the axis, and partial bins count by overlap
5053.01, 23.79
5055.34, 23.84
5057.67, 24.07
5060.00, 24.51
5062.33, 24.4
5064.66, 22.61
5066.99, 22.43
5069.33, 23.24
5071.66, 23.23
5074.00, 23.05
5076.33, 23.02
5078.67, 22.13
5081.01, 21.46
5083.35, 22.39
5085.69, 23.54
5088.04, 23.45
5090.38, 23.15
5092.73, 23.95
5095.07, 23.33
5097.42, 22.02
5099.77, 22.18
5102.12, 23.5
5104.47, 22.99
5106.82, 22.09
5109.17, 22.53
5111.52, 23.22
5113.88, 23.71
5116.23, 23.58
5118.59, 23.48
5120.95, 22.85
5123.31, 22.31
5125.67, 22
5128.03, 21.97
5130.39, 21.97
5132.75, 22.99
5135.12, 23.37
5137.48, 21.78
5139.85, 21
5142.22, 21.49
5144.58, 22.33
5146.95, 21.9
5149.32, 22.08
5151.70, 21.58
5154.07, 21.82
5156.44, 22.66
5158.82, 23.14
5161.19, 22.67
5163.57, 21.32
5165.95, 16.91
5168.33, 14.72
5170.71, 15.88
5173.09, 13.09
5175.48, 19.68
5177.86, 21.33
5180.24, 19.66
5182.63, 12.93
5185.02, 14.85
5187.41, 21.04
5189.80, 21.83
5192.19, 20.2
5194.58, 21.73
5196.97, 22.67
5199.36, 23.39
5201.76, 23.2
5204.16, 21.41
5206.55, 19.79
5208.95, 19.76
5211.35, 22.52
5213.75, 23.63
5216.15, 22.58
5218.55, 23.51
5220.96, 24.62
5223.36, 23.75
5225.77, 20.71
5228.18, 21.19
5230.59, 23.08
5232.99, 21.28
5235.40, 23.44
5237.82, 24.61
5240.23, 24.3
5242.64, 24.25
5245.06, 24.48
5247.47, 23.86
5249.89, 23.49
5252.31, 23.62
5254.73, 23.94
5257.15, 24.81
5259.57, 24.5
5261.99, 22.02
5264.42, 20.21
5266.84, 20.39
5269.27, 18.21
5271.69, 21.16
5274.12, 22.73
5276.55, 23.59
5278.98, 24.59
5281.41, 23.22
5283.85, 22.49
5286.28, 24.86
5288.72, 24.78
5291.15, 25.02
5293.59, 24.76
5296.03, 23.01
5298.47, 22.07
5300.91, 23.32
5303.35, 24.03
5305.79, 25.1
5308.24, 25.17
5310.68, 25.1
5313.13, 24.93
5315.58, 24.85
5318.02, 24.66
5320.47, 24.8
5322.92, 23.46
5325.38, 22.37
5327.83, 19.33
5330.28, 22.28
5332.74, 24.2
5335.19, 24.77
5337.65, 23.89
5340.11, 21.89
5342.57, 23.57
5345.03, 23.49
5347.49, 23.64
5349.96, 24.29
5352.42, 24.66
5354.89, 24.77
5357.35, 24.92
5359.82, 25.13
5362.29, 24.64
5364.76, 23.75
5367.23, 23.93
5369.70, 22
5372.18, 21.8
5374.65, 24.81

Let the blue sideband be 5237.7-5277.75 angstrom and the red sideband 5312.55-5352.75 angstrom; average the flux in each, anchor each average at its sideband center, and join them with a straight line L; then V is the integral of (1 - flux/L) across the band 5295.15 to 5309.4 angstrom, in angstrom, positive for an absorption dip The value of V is -0.3 angstrom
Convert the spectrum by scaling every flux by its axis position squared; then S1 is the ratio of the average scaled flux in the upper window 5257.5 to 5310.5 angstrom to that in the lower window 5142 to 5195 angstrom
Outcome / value 1.23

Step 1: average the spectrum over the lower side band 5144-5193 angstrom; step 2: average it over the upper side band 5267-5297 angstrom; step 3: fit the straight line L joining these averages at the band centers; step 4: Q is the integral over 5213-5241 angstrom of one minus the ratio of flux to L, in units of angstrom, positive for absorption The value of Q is -2.2 angstrom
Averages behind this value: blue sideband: 19.6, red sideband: 23.1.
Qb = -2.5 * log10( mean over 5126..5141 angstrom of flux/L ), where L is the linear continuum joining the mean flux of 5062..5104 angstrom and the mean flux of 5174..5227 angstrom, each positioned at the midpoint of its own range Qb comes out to 0.00 mag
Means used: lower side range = 22.9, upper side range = 21.1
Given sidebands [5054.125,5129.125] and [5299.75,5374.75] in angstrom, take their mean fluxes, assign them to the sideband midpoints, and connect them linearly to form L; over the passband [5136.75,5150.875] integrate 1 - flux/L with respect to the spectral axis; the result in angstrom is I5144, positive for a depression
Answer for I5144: 0.9 angstrom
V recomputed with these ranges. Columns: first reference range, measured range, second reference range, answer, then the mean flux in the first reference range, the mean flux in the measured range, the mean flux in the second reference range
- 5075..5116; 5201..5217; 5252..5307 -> 0.9 angstrom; 22.9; 21.8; 23.1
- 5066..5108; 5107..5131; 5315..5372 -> 0.2 angstrom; 22.8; 22.8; 23.7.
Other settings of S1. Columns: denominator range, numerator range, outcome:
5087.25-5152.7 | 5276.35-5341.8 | 1.13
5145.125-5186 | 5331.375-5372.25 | 1.33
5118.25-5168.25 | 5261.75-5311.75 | 1.12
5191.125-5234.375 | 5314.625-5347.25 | 1.10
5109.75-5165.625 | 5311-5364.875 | 1.15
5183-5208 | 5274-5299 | 1.19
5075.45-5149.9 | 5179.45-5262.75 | 1.02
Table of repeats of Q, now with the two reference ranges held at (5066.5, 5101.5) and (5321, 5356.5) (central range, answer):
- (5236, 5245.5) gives -0.5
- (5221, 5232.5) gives 0.4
